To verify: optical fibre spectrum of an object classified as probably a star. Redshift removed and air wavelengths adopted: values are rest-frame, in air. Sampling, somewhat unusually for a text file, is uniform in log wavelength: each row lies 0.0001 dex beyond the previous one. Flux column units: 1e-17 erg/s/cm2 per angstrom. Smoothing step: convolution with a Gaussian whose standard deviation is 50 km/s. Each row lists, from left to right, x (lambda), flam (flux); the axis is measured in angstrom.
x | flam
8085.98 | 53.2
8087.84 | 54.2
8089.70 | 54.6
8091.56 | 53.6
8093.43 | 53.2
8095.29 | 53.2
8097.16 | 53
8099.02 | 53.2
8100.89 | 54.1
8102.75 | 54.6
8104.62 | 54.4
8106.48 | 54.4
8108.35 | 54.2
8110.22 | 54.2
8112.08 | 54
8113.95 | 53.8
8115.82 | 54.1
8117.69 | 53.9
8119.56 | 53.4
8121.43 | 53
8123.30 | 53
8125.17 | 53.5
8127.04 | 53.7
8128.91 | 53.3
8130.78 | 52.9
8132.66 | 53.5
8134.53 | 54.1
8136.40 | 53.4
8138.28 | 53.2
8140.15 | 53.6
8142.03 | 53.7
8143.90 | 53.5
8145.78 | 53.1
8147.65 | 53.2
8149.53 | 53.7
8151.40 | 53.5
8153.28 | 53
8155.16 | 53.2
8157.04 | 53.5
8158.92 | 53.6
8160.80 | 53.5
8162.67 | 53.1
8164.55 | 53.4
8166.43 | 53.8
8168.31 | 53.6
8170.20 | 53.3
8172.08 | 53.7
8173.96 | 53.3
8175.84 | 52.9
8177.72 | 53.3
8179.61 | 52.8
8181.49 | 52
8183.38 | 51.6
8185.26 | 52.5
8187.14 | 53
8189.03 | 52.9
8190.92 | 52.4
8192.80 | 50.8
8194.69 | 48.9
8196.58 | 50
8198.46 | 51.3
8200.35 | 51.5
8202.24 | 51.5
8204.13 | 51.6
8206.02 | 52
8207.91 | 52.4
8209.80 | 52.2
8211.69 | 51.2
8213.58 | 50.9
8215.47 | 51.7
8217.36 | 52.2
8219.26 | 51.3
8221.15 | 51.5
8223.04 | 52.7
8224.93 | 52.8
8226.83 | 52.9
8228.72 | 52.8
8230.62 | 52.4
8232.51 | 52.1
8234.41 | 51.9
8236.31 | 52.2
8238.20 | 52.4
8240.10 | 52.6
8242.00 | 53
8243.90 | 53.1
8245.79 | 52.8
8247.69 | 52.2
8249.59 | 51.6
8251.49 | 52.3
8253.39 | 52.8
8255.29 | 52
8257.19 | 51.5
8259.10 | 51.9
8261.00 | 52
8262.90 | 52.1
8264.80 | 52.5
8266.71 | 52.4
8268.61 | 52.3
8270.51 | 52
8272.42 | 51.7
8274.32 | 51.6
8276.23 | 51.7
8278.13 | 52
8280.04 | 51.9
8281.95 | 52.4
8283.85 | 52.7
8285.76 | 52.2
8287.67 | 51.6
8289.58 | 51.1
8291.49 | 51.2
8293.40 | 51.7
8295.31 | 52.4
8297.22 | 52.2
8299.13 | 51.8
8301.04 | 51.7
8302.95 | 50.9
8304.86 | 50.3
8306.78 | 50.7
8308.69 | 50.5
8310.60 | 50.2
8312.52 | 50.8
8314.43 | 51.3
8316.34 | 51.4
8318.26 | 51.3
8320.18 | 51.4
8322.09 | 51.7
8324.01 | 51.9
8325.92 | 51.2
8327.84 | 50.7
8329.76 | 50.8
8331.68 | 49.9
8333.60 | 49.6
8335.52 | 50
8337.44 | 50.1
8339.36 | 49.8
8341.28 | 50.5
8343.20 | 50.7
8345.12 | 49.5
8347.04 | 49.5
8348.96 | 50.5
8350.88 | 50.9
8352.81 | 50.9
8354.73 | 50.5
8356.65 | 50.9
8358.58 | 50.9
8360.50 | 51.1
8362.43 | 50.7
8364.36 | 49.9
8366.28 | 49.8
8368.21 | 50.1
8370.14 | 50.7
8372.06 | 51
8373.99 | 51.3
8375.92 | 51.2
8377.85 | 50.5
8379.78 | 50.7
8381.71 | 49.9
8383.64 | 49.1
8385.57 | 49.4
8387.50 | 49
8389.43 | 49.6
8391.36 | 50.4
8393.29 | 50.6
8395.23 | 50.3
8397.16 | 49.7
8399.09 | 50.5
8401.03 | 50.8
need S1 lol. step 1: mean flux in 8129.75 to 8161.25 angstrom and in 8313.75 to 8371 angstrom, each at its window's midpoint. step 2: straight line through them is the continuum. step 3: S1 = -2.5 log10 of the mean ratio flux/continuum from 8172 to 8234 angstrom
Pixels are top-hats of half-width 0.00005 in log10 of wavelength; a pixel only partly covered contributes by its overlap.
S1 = 0.01 mag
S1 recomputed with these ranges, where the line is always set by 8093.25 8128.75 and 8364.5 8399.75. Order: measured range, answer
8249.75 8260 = 0.00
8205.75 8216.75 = 0.01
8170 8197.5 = 0.01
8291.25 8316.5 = 0.00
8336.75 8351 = 0.01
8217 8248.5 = -0.01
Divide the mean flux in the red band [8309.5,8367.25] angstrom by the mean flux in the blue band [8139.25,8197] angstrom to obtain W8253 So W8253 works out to 1.0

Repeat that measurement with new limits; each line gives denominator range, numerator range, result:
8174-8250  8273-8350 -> 0.98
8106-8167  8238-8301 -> 0.97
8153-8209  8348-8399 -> 0.96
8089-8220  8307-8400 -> 0.95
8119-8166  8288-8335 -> 0.96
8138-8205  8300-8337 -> 0.96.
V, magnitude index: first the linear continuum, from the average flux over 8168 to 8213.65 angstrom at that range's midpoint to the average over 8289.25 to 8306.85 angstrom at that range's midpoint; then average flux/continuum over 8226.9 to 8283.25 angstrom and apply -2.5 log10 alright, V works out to -0.01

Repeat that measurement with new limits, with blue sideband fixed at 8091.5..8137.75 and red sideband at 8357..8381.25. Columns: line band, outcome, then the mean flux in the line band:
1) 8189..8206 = 0.03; 51.2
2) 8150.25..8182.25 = 0.00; 53.3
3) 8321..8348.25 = 0.01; 50.4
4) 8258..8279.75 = 0.00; 52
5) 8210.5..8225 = 0.01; 51.8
